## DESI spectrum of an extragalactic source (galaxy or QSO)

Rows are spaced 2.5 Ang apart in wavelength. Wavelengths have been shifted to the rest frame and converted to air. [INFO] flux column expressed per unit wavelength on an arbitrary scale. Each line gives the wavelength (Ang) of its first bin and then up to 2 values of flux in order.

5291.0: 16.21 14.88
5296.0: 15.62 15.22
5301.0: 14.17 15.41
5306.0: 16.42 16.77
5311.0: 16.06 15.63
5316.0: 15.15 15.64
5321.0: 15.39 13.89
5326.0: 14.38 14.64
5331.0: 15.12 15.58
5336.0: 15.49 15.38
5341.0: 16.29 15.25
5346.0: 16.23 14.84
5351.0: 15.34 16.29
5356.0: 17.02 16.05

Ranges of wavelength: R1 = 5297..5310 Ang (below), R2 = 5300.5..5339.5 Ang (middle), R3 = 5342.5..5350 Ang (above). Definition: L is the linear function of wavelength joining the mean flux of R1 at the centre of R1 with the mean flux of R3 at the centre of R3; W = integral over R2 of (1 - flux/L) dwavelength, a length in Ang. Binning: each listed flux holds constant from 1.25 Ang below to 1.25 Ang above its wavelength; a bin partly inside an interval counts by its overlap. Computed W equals 0.5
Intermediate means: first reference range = 15.6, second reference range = 15.4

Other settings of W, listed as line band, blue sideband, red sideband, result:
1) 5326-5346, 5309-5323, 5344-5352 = 0.1 Ang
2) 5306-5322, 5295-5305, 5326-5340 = -0.7 Ang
